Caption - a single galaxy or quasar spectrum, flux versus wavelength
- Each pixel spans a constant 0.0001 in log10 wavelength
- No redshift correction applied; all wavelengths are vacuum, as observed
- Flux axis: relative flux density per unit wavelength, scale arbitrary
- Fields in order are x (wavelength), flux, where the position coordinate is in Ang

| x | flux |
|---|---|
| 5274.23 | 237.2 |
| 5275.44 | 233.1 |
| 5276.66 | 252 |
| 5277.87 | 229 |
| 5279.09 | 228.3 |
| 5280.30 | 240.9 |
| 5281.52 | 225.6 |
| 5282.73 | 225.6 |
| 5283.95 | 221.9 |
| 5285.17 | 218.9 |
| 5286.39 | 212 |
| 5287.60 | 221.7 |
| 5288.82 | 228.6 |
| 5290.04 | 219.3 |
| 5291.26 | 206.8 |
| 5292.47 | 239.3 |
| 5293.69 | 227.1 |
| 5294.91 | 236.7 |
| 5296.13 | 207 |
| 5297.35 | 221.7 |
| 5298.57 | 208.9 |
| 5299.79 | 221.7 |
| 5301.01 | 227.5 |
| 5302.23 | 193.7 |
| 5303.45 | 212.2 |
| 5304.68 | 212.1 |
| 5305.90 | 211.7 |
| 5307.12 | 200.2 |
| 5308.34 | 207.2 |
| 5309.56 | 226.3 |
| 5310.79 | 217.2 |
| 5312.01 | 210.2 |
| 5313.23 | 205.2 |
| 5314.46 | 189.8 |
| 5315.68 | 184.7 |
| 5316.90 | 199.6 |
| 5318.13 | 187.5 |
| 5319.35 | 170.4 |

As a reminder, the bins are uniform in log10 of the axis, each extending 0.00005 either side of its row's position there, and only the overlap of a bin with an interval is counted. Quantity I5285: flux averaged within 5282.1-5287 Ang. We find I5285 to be 220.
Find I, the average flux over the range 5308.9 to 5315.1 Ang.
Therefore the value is 210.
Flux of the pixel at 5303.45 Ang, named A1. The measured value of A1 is 212.2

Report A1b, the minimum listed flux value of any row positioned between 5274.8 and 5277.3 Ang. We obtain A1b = 233.1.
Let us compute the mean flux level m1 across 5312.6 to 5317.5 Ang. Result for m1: 195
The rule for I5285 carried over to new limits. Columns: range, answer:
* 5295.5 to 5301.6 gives 217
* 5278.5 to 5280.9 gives 235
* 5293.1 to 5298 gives 223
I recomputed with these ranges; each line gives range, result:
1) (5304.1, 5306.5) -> 212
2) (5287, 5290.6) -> 223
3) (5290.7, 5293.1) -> 224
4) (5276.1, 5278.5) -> 240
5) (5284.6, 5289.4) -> 220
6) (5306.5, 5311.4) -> 213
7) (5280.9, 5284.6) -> 224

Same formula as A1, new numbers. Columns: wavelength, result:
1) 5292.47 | 239.3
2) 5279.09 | 228.3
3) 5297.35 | 221.7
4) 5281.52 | 225.6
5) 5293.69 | 227.1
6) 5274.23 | 237.2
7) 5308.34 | 207.2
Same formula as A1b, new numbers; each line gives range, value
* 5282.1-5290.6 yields 212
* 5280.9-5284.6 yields 221.9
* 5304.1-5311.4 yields 200.2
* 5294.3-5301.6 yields 207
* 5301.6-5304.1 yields 193.7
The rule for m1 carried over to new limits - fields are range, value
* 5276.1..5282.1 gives 235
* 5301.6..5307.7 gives 206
